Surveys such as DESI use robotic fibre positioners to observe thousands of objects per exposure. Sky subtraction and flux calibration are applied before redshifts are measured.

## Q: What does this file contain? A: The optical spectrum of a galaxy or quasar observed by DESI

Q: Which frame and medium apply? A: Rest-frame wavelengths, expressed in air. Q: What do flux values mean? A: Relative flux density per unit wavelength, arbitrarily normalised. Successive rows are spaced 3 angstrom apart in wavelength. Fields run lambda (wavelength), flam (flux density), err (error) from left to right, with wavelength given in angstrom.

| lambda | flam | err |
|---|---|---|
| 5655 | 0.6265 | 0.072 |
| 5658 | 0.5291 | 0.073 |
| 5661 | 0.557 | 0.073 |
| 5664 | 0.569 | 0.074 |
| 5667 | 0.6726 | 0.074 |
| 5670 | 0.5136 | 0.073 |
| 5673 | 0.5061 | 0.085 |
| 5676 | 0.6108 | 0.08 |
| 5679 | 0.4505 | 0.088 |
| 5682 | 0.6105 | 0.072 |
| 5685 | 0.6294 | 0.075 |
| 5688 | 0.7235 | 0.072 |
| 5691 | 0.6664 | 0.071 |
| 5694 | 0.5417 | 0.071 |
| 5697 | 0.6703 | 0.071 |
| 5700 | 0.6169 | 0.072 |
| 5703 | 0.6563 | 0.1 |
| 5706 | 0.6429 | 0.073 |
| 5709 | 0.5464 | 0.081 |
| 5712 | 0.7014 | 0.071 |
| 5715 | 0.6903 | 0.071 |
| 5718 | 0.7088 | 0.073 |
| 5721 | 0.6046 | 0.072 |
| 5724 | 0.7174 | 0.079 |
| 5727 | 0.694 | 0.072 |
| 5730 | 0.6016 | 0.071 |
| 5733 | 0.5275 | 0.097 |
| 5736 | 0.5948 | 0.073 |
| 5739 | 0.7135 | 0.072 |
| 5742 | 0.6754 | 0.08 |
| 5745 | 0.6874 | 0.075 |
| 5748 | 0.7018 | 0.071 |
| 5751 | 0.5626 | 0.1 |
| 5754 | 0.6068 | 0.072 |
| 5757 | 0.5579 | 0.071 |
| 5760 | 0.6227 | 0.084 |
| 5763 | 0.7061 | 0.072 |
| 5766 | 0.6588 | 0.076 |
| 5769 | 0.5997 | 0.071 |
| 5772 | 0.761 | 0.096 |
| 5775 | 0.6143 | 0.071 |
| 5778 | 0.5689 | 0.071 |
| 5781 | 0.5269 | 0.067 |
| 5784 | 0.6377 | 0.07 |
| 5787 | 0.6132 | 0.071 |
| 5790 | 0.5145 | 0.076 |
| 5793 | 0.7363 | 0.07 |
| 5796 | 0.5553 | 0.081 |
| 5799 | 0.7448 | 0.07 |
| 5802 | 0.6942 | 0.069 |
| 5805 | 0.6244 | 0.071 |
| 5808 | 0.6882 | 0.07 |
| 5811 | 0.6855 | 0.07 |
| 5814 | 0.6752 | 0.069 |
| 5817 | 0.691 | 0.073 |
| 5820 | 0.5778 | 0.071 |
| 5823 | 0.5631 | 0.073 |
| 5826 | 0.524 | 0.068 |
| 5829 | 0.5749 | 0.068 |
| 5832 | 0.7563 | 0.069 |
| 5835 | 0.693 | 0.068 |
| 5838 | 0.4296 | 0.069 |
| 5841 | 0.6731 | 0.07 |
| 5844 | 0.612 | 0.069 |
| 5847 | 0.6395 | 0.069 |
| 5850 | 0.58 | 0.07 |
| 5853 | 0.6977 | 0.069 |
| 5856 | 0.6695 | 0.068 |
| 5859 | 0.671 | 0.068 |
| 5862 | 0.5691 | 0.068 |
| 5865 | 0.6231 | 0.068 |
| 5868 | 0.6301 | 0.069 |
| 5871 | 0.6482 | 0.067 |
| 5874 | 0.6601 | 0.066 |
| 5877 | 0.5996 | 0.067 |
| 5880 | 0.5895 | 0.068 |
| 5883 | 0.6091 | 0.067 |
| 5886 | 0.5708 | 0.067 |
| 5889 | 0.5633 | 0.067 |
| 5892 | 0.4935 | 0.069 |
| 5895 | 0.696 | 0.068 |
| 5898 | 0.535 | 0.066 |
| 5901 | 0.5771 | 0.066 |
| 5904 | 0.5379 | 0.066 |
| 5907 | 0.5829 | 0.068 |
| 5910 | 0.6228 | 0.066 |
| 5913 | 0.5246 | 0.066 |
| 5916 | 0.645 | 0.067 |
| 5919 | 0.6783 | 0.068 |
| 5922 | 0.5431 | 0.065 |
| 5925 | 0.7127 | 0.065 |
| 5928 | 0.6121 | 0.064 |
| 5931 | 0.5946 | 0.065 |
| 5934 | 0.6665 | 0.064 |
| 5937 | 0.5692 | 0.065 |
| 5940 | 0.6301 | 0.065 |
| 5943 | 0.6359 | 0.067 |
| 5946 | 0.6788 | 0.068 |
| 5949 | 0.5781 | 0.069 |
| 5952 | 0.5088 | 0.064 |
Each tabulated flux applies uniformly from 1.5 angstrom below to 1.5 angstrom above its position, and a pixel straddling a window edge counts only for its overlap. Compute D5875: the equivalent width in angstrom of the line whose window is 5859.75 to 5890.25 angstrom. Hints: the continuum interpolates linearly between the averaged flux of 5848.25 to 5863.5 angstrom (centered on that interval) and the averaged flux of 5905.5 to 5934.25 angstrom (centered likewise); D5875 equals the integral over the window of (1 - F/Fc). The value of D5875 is 1.1 angstrom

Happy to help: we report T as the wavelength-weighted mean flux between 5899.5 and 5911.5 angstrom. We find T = 0.58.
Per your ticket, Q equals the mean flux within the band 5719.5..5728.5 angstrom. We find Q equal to 0.672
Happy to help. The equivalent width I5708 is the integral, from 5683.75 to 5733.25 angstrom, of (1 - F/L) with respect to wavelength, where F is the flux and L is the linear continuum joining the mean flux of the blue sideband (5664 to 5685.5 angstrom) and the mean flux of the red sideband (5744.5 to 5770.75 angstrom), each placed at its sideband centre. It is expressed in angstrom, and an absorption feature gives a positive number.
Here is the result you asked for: -4.4 angstrom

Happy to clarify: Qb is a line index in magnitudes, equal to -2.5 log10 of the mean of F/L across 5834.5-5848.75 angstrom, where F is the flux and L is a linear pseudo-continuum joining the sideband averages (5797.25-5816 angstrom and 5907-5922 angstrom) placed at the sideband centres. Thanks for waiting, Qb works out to 0.096 mag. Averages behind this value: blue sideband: 0.684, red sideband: 0.607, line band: 0.603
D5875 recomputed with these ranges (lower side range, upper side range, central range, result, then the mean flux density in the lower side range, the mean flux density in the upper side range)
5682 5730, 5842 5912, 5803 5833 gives -0.60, 0.651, 0.608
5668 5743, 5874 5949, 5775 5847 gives -1.25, 0.625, 0.604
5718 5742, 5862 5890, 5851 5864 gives -0.73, 0.643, 0.609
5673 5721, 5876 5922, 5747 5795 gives -0.86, 0.626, 0.587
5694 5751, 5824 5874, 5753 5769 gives 0.31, 0.648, 0.625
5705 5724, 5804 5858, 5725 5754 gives 0.45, 0.655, 0.631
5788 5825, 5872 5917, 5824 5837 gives 0.04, 0.644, 0.587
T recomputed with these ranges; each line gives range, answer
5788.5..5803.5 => 0.649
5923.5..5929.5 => 0.662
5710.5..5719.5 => 0.7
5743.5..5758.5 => 0.623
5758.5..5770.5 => 0.647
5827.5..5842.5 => 0.625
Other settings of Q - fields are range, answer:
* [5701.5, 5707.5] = 0.65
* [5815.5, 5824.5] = 0.611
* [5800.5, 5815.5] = 0.673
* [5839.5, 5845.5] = 0.643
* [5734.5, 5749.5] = 0.675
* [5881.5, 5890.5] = 0.581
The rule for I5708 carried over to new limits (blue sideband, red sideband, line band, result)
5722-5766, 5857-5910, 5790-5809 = -1.1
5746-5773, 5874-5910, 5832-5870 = -1.8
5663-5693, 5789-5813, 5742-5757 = -0.1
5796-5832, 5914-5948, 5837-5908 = 3.6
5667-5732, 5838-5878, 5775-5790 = 1.1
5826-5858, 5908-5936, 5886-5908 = 1.9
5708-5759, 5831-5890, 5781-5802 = 0.1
